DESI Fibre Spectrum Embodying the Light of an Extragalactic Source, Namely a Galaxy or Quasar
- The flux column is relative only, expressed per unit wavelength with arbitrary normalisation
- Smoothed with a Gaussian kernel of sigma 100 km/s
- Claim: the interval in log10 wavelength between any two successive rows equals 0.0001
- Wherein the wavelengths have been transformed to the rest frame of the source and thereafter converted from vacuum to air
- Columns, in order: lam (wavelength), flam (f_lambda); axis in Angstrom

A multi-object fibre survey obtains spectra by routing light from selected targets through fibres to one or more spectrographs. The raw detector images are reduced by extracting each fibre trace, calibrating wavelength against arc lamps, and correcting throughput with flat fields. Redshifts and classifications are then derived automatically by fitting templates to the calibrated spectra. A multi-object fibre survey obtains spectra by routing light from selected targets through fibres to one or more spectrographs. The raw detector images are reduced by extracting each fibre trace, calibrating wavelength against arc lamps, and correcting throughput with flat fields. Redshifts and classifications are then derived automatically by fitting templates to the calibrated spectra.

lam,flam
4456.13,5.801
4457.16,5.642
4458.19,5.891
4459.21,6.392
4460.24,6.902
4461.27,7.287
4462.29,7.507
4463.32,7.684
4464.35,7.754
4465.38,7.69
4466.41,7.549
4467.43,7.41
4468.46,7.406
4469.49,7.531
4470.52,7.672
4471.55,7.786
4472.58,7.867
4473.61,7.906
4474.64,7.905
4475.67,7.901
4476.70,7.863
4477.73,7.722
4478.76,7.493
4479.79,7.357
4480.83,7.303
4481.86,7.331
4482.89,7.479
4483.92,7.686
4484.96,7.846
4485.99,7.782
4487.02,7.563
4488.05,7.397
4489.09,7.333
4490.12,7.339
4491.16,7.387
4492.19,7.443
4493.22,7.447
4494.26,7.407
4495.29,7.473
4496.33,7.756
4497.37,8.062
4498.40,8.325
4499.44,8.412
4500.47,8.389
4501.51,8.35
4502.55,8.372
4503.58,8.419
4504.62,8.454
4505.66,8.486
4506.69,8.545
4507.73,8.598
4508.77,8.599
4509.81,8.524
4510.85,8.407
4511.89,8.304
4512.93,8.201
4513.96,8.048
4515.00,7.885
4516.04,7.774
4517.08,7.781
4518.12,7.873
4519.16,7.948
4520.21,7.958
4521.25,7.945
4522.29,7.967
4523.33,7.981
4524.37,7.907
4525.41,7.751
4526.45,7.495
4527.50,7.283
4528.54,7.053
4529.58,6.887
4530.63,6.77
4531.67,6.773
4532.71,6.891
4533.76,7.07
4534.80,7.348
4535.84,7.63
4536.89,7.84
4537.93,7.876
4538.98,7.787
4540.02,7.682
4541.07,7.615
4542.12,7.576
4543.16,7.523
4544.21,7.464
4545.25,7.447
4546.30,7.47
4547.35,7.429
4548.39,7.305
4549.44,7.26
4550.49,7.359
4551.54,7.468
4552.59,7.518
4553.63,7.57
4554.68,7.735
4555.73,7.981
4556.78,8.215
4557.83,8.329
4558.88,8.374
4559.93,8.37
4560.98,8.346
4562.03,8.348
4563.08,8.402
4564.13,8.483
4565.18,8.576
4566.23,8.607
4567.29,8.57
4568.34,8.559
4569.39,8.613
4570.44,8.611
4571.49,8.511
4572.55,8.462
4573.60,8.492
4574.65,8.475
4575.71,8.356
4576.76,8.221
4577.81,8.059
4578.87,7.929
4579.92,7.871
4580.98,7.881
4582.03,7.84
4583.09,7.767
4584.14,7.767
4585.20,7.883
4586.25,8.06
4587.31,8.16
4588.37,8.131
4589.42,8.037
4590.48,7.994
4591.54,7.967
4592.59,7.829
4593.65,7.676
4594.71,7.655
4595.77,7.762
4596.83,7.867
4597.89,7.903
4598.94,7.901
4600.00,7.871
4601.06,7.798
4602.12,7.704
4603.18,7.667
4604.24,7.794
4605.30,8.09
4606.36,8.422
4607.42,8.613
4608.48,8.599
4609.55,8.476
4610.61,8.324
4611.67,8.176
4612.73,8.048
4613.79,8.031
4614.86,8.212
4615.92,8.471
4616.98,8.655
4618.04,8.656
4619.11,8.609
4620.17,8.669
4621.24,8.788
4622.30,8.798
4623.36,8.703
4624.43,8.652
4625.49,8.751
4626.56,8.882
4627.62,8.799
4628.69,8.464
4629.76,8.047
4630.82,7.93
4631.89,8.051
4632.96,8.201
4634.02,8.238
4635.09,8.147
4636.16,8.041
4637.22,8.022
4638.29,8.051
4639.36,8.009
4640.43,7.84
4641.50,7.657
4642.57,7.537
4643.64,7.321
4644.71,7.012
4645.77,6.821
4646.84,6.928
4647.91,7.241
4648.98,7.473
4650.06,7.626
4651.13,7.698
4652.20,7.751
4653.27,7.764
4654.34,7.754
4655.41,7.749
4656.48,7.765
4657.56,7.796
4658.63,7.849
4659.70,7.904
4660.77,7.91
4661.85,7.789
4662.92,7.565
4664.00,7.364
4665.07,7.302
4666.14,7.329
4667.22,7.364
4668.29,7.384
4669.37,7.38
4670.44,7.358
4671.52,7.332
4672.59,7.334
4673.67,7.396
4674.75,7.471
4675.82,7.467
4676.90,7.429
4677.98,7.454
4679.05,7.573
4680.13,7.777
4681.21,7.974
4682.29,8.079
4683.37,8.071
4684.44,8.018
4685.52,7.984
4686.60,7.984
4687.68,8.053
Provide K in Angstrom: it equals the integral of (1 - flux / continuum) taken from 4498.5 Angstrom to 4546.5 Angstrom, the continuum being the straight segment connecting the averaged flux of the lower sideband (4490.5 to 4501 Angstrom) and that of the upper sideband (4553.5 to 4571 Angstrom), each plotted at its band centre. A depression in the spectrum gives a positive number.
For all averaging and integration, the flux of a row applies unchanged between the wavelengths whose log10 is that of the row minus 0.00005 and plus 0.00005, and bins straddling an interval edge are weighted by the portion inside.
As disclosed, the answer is 1.1 Angstrom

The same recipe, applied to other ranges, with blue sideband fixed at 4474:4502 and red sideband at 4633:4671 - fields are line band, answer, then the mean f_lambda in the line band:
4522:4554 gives 0.9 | 7.45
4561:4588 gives -2.1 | 8.26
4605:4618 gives -1.2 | 8.36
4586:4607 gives -0.7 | 7.92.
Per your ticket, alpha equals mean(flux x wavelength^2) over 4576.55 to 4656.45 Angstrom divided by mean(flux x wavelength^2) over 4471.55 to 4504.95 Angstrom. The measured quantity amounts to 1.09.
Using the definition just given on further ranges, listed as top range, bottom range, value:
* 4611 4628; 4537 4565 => 1.13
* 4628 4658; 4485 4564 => 1.05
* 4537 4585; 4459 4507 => 1.07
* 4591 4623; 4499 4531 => 1.06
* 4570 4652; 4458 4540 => 1.10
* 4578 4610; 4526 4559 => 1.09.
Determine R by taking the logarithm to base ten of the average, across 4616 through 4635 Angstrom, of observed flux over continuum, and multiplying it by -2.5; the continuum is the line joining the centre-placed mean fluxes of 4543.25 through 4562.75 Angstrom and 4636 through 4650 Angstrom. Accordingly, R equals -0.13 mag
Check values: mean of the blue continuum 7.78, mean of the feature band 8.51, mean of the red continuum 7.52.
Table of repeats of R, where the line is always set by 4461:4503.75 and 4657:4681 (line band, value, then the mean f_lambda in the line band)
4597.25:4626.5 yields -0.10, 8.32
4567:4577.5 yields -0.12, 8.48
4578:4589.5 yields -0.05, 7.94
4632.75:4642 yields -0.06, 8.02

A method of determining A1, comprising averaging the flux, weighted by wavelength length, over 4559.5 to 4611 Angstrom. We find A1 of 8.15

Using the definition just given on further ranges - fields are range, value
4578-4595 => 7.91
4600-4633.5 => 8.35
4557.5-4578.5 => 8.43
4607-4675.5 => 7.93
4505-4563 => 7.78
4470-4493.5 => 7.6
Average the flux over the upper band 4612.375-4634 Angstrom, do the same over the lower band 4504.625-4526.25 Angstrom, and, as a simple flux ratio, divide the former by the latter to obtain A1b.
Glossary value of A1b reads 1.0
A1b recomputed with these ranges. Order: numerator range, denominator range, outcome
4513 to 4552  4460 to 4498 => 1.00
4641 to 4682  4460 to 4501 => 0.98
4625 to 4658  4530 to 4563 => 1.03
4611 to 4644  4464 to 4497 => 1.09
